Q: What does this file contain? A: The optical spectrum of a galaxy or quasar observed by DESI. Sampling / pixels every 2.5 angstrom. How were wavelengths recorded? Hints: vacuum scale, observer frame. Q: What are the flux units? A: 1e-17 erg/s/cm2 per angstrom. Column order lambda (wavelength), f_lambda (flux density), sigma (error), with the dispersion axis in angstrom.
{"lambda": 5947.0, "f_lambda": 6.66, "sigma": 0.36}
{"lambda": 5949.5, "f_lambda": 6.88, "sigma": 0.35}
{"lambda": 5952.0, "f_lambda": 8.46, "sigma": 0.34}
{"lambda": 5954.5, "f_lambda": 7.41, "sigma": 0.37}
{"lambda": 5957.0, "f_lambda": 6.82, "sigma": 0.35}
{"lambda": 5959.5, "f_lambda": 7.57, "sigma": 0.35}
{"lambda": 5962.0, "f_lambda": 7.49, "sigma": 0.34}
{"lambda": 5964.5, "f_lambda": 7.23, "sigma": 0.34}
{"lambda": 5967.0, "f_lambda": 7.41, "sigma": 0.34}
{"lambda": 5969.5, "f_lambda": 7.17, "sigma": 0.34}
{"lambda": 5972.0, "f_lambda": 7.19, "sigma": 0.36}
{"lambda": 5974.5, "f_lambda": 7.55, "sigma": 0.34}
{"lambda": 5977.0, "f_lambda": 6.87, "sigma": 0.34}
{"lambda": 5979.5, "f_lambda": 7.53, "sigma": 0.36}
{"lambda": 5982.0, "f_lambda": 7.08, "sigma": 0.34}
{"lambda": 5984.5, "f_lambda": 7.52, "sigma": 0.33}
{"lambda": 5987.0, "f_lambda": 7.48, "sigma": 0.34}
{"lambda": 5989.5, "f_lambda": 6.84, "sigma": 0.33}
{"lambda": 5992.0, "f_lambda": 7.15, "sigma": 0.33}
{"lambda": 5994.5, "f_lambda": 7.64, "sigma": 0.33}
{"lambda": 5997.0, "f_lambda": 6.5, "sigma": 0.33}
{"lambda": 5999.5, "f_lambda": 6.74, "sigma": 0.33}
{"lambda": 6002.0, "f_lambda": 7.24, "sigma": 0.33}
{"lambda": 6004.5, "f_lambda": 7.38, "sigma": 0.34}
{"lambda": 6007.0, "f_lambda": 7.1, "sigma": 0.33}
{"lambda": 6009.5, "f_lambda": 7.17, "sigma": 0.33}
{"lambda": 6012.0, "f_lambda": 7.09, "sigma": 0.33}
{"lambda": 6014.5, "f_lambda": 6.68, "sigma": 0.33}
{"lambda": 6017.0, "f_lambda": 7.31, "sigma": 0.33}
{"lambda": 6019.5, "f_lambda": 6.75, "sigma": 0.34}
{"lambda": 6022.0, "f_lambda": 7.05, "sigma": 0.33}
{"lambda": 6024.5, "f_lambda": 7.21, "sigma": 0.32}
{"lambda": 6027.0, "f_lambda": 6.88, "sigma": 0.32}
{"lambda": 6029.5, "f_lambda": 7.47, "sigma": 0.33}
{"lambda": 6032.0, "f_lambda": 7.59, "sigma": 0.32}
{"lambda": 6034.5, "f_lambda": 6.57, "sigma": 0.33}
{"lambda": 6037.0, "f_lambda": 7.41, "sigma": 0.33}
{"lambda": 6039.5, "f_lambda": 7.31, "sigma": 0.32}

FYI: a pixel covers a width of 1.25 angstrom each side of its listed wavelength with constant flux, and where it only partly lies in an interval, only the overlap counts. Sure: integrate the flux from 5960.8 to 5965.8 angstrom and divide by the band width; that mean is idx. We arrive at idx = 7.36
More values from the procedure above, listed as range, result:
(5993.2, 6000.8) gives 6.96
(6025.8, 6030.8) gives 7.18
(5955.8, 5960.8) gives 7.2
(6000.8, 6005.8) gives 7.31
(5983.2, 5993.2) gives 7.25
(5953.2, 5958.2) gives 7.13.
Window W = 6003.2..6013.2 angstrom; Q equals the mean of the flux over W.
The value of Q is 7.19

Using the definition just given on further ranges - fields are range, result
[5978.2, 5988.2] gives 7.4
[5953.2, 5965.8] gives 7.31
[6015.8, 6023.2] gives 7.03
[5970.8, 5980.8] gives 7.28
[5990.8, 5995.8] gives 7.39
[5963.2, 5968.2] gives 7.32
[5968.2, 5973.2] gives 7.18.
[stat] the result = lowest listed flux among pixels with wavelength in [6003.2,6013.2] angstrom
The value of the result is 7.09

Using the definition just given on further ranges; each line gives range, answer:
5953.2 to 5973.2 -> 6.82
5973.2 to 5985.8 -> 6.87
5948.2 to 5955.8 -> 6.88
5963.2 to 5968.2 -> 7.23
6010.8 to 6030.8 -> 6.68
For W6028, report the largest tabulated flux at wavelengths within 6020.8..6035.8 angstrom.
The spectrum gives 7.59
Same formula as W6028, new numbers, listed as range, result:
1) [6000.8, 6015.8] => 7.38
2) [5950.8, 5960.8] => 8.46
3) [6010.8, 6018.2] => 7.31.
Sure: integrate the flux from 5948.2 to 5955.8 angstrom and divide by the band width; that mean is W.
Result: 7.57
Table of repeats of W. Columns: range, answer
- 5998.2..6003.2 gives 6.98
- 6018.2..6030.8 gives 7.08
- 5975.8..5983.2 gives 7.16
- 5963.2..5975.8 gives 7.31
